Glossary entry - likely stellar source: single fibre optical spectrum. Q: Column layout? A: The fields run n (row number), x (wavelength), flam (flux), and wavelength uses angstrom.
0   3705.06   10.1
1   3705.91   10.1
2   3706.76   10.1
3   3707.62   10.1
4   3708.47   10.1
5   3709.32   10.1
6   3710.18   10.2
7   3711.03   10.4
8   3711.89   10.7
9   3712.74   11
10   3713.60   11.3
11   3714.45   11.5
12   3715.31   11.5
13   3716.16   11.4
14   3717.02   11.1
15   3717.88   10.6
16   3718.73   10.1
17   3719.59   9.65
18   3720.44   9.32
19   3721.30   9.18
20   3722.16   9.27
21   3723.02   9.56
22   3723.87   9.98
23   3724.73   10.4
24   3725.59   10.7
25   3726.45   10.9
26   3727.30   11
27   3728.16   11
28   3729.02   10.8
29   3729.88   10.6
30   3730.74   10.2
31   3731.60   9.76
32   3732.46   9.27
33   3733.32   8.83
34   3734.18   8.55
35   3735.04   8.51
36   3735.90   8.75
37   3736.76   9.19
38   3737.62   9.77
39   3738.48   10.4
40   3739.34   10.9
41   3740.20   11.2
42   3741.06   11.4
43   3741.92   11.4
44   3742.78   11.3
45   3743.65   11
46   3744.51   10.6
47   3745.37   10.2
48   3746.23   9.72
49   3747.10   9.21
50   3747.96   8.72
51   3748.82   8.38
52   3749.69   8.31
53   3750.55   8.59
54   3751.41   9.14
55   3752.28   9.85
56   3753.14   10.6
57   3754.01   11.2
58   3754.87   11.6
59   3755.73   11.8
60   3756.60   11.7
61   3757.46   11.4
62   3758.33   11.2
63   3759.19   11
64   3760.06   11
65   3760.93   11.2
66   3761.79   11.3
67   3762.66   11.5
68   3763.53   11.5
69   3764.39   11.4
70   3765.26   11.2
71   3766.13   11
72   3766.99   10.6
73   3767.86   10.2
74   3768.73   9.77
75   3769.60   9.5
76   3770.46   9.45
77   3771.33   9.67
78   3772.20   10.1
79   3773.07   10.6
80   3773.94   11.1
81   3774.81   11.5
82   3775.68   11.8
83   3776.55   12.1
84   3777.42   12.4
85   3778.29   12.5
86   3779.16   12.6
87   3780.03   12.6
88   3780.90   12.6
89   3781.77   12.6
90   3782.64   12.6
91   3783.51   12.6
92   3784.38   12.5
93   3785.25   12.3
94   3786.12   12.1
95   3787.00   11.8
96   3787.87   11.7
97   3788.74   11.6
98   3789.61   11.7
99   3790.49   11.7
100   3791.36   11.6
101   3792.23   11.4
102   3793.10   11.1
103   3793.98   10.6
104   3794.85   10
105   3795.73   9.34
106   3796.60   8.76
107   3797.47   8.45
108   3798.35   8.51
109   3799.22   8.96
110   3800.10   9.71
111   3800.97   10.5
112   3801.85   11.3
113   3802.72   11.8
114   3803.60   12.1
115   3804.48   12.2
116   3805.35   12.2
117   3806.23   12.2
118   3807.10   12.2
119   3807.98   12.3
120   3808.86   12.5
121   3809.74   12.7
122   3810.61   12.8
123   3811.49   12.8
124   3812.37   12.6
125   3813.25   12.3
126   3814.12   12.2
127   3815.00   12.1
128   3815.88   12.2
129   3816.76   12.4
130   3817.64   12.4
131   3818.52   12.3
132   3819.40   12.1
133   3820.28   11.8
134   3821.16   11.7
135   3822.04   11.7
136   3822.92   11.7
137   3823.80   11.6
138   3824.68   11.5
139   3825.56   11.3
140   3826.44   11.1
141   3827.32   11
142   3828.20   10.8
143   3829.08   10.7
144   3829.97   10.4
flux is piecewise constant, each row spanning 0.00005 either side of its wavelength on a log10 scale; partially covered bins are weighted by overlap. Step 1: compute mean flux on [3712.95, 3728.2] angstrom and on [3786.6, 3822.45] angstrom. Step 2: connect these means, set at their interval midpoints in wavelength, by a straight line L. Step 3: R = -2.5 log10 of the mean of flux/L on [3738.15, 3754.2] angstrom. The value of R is 0.071 mag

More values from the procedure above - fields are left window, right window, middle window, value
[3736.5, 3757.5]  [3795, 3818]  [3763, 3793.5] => -0.057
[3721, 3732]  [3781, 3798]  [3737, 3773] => 0.026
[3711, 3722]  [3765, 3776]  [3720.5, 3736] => 0.074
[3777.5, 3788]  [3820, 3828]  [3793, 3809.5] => 0.113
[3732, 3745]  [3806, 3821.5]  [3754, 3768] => -0.050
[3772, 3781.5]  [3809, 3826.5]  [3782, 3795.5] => 0.024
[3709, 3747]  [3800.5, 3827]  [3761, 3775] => 0.044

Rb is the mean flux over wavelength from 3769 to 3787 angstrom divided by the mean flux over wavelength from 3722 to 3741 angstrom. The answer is 1.2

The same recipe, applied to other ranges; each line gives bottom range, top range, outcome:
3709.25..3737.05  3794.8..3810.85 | 1.08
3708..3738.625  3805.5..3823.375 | 1.21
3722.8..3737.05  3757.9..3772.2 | 1.08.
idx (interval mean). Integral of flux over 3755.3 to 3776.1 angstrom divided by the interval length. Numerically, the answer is 10.9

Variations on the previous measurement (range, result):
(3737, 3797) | 11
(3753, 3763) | 11.3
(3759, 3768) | 11.1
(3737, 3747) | 10.6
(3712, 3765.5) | 10.4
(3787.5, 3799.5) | 10.4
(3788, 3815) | 11.3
